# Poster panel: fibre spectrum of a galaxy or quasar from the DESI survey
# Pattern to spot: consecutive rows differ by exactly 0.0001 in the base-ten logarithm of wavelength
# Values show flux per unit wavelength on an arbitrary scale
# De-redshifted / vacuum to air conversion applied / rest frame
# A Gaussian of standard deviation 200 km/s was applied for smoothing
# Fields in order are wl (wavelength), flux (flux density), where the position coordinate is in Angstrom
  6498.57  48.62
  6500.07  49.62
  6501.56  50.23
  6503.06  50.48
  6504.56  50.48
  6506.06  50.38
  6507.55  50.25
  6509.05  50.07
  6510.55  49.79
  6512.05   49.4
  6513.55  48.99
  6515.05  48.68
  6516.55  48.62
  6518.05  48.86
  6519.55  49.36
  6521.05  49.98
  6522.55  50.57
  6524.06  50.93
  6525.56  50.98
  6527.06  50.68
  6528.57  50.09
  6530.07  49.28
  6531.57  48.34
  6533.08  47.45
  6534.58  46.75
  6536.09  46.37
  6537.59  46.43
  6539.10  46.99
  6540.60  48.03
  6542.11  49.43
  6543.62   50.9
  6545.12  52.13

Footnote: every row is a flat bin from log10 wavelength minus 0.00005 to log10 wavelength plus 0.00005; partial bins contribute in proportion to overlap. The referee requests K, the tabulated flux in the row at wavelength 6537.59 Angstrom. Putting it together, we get 46.43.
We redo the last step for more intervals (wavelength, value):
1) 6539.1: 46.99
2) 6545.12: 52.13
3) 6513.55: 48.99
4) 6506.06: 50.38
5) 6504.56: 50.48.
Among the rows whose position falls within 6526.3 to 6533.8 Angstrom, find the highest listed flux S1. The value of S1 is 50.68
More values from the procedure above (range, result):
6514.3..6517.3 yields 48.68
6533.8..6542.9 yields 49.43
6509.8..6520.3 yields 49.79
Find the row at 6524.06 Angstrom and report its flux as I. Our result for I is 50.93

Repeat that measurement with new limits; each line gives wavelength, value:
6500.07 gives 49.62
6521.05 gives 49.98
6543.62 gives 50.9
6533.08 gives 47.45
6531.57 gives 48.34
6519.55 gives 49.36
